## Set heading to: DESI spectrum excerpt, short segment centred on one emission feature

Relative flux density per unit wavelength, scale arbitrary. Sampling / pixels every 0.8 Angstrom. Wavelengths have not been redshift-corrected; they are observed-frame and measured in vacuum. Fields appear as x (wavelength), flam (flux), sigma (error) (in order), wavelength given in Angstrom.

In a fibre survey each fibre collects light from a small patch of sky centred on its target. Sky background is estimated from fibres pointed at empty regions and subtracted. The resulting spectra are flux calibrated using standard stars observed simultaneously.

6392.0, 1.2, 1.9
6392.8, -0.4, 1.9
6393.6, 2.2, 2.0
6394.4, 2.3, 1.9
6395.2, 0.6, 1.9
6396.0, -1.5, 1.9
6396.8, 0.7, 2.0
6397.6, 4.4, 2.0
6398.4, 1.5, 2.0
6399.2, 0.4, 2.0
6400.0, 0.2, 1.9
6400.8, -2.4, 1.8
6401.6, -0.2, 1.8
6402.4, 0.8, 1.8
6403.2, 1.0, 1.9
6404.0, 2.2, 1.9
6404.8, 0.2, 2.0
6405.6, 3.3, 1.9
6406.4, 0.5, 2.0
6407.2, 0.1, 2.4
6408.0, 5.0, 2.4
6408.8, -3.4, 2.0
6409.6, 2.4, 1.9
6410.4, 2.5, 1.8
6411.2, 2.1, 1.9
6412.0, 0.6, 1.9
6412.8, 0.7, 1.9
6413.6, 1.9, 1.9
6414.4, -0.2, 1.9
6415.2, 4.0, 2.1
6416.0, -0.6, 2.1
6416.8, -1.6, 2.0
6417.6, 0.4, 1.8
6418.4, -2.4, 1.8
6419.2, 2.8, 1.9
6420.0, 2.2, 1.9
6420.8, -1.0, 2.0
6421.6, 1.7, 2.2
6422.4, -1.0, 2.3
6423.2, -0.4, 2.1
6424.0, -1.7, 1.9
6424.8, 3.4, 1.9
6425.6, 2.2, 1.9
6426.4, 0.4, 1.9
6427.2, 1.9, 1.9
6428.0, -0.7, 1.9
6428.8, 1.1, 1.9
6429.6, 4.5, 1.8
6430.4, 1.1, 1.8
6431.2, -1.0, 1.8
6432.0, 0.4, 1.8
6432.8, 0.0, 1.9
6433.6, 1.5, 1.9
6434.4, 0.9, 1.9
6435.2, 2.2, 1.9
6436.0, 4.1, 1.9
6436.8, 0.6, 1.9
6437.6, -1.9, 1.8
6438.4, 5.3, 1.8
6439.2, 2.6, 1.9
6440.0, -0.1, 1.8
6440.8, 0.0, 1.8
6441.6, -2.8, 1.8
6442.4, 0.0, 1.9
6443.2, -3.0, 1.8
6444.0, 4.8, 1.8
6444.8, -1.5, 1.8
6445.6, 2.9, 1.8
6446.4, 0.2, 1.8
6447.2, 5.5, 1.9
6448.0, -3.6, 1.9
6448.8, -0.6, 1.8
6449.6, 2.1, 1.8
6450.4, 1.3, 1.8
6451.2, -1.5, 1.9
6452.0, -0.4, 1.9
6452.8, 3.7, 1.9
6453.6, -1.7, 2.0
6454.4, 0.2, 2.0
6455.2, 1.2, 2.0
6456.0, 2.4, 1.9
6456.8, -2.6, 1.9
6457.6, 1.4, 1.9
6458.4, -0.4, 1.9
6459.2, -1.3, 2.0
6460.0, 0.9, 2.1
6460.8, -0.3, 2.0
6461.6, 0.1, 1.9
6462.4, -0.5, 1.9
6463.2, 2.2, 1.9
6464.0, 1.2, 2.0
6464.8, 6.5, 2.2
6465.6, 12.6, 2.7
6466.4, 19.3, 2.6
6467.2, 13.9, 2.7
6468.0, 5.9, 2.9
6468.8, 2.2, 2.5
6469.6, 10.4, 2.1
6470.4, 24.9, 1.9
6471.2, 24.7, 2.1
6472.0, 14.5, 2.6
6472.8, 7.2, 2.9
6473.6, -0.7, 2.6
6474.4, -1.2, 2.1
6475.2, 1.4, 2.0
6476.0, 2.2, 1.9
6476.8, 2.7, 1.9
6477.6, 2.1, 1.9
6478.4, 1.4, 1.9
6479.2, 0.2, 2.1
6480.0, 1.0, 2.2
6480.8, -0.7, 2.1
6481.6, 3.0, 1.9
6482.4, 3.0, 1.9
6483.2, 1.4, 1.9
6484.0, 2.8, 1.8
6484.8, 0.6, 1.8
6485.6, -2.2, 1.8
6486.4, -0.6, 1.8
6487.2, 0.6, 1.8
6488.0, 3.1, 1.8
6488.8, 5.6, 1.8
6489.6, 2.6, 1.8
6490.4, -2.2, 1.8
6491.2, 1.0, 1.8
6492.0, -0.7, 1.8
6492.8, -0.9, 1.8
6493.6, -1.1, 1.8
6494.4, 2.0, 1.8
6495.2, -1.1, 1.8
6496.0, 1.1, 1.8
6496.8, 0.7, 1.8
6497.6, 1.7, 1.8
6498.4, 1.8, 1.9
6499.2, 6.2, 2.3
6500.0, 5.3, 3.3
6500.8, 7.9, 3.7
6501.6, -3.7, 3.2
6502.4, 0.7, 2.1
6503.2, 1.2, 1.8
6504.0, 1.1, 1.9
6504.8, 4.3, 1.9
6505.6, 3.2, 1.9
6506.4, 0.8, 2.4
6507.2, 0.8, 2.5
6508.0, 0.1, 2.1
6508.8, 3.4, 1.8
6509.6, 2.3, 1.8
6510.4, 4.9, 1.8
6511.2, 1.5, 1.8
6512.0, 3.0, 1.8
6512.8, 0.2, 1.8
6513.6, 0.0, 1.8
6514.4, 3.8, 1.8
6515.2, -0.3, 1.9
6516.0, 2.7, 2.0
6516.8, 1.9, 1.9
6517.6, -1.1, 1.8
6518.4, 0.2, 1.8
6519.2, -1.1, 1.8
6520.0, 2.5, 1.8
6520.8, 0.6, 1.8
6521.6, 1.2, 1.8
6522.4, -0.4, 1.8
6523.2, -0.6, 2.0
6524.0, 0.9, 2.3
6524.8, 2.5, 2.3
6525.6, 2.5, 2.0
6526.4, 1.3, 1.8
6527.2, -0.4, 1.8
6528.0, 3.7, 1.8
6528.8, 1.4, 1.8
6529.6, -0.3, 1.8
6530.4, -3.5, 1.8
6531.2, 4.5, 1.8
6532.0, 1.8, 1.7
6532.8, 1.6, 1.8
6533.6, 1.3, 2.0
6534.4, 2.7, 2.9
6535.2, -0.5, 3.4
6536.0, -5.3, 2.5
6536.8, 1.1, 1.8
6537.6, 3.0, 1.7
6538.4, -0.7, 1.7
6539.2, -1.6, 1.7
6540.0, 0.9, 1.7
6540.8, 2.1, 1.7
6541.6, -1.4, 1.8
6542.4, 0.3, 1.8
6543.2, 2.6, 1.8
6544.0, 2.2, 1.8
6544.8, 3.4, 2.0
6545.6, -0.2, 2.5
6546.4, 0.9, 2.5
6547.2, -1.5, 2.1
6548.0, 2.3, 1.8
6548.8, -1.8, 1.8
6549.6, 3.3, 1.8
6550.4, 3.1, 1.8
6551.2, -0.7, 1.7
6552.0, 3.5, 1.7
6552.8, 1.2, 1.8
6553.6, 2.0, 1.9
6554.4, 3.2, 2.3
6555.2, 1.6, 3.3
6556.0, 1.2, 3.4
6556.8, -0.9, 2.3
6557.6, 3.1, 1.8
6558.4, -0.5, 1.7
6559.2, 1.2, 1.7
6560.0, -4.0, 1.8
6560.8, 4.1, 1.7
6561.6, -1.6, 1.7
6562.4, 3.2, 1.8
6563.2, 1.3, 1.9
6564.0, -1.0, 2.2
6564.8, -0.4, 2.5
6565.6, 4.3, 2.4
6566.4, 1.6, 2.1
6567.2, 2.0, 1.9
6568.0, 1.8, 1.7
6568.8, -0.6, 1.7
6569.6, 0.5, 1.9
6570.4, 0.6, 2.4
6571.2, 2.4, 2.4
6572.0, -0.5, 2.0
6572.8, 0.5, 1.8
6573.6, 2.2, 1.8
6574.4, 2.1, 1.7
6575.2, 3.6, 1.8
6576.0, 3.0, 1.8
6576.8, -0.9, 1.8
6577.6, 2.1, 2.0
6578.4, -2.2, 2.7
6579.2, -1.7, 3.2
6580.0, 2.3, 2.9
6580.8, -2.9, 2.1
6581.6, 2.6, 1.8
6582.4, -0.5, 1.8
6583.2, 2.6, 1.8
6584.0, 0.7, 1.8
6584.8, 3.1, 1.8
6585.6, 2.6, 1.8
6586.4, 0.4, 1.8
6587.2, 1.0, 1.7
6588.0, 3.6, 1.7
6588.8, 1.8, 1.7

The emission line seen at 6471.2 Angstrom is [O II]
